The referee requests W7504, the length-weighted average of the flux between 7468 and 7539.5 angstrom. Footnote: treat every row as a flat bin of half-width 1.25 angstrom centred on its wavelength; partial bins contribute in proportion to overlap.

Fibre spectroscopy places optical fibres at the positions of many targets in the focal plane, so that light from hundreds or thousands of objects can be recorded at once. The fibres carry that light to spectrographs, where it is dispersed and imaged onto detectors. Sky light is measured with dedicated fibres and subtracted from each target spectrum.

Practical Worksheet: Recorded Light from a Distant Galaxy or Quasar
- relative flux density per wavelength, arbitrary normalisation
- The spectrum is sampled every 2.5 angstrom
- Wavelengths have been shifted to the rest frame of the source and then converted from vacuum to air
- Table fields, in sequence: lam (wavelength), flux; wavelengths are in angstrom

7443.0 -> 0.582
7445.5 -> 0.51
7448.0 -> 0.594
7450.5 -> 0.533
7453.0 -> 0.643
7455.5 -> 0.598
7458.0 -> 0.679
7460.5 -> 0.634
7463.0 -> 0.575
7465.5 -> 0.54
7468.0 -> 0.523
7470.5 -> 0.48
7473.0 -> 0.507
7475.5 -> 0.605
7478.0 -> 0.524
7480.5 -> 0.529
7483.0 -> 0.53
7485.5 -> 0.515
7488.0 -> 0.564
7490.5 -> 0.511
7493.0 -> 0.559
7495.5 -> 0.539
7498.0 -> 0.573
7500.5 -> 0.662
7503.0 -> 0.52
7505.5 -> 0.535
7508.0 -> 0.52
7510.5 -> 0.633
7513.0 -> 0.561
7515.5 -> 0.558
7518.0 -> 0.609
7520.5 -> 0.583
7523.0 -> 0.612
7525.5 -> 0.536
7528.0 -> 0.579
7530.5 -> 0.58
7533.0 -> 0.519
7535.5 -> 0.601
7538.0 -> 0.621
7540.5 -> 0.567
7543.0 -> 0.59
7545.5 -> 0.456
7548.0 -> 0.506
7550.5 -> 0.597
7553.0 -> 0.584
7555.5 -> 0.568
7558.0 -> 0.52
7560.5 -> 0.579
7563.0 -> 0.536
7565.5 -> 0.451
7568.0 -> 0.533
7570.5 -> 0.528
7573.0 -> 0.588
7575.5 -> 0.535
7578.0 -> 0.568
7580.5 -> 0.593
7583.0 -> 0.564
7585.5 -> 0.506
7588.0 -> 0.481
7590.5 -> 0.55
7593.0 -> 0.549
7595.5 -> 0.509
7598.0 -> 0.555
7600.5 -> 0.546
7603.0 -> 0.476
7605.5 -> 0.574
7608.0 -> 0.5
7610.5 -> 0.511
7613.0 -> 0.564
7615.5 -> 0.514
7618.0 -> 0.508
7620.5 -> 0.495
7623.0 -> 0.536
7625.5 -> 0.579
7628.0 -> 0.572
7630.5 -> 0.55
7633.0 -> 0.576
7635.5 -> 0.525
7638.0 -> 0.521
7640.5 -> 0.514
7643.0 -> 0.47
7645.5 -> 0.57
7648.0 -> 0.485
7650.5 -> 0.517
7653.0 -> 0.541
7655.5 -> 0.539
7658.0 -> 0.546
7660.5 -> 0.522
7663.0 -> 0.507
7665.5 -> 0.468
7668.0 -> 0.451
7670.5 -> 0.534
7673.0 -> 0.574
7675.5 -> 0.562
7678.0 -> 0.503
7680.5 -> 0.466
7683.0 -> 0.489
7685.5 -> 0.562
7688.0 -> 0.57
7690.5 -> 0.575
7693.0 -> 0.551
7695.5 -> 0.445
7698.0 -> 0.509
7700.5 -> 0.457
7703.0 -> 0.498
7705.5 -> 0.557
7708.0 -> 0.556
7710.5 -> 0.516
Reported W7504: 0.559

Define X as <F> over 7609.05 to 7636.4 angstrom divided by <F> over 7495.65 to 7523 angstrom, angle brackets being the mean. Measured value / 0.9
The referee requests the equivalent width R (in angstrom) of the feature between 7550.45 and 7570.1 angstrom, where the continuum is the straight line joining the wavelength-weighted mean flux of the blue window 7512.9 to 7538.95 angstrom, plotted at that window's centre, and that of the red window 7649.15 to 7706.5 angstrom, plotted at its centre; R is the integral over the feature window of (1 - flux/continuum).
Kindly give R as 0.80 angstrom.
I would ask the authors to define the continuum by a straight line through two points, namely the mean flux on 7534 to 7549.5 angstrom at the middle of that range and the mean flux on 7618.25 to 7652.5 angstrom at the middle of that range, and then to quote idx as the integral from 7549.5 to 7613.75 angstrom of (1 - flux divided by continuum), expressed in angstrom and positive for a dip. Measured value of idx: 0.6 angstrom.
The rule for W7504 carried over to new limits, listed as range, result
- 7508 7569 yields 0.561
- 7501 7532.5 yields 0.57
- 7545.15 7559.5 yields 0.544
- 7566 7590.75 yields 0.542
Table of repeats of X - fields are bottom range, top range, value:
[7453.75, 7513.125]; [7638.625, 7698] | 0.93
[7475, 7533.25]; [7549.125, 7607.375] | 0.97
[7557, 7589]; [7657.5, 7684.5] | 0.95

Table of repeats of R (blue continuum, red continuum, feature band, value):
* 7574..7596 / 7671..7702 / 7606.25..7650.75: 0.3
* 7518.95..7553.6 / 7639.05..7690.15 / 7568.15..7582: -0.2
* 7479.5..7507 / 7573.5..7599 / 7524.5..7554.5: -0.9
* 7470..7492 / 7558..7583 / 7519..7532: -0.9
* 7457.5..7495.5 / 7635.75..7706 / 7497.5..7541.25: -2.8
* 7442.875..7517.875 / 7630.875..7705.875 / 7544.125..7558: 0.1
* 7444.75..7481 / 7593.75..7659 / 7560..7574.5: 0.3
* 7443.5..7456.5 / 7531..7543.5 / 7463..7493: 2.3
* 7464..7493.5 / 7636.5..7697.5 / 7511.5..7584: -4.4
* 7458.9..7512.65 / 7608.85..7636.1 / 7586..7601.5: 0.3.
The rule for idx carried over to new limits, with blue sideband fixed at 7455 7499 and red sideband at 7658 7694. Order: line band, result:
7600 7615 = 0.2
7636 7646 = 0.3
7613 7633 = -0.3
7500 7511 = -0.3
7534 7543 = -0.8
